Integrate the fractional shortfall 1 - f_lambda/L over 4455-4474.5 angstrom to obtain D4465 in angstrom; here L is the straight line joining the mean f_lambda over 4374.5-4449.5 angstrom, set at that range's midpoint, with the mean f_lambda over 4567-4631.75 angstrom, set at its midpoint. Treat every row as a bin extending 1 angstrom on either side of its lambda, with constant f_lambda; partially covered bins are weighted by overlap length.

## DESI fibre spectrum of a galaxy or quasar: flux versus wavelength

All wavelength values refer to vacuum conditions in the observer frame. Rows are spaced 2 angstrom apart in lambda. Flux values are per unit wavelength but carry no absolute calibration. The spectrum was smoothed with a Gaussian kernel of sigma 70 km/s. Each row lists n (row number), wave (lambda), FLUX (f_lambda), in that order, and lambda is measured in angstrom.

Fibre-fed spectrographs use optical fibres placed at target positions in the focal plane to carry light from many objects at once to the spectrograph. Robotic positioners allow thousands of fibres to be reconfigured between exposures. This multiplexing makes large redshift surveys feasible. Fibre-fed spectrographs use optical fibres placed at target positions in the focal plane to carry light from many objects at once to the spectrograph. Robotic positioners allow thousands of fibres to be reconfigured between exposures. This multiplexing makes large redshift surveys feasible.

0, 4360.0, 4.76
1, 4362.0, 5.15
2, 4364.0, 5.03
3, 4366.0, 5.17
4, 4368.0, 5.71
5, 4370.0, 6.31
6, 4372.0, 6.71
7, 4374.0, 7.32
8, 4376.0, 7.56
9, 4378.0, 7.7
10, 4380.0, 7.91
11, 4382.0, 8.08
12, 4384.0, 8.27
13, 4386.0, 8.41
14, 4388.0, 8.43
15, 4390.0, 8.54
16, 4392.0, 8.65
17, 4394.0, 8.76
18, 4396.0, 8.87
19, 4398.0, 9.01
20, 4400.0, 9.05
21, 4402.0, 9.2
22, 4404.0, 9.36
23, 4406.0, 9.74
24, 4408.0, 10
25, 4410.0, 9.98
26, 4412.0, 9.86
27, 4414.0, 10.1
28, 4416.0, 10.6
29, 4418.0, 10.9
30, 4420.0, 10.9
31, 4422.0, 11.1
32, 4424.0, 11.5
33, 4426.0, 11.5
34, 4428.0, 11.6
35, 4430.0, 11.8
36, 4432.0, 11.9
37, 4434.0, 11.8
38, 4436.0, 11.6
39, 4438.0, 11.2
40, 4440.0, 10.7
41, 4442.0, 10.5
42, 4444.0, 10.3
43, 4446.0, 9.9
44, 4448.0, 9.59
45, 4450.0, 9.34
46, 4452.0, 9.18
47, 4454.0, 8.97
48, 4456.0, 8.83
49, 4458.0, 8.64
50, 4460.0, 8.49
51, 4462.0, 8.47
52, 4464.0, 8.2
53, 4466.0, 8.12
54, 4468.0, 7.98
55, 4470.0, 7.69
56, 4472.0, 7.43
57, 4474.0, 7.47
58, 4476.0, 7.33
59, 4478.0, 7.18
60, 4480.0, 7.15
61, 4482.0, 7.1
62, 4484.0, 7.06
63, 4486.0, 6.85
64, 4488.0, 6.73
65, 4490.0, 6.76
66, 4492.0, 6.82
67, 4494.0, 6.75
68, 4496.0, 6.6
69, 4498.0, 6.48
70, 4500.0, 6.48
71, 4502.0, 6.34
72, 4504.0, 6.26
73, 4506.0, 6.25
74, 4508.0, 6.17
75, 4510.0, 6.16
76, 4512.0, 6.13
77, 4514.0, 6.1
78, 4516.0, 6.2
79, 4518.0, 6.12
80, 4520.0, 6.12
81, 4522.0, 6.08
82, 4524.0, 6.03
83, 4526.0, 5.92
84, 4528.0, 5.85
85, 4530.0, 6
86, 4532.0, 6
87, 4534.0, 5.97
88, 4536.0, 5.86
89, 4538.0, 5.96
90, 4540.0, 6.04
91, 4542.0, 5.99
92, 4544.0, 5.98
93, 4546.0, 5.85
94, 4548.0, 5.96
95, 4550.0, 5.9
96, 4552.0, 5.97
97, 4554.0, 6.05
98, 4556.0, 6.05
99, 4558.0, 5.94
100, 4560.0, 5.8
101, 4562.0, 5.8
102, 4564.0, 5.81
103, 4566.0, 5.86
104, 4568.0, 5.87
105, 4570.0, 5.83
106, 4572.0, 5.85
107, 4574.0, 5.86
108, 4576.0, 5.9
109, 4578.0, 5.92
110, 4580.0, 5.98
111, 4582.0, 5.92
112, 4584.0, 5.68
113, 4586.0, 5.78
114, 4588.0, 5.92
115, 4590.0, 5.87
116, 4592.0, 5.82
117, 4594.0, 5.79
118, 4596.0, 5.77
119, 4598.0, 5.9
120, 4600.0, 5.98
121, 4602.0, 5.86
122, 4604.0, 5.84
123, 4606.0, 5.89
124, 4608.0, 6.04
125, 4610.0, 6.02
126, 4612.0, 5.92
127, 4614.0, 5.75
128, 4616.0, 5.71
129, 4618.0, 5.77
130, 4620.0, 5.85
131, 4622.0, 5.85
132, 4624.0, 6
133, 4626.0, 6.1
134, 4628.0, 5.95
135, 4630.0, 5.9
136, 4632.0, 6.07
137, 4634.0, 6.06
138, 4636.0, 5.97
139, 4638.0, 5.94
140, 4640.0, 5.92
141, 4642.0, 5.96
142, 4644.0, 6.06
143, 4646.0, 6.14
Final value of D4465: 1.3 angstrom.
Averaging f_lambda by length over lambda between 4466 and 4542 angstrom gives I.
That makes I 6.54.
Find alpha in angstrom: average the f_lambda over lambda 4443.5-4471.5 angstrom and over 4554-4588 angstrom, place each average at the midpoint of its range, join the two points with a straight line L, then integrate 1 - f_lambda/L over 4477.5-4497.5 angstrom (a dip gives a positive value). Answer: 2.8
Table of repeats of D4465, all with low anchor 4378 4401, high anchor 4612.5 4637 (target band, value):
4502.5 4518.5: 2.2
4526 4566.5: 5.1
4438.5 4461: -4.8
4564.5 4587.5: 2.1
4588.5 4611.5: 1.1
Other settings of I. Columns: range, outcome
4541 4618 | 5.88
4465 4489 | 7.34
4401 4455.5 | 10.5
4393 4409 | 9.25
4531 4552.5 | 5.95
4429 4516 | 8.14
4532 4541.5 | 5.96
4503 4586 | 5.97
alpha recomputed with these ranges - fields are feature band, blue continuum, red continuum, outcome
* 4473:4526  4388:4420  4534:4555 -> 4.08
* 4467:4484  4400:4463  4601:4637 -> 3.36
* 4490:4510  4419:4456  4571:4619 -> 5.28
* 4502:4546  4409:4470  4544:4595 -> 7.65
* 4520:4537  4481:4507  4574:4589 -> 1.00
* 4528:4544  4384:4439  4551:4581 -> 1.79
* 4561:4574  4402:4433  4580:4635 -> 1.99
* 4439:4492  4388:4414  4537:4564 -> -2.84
